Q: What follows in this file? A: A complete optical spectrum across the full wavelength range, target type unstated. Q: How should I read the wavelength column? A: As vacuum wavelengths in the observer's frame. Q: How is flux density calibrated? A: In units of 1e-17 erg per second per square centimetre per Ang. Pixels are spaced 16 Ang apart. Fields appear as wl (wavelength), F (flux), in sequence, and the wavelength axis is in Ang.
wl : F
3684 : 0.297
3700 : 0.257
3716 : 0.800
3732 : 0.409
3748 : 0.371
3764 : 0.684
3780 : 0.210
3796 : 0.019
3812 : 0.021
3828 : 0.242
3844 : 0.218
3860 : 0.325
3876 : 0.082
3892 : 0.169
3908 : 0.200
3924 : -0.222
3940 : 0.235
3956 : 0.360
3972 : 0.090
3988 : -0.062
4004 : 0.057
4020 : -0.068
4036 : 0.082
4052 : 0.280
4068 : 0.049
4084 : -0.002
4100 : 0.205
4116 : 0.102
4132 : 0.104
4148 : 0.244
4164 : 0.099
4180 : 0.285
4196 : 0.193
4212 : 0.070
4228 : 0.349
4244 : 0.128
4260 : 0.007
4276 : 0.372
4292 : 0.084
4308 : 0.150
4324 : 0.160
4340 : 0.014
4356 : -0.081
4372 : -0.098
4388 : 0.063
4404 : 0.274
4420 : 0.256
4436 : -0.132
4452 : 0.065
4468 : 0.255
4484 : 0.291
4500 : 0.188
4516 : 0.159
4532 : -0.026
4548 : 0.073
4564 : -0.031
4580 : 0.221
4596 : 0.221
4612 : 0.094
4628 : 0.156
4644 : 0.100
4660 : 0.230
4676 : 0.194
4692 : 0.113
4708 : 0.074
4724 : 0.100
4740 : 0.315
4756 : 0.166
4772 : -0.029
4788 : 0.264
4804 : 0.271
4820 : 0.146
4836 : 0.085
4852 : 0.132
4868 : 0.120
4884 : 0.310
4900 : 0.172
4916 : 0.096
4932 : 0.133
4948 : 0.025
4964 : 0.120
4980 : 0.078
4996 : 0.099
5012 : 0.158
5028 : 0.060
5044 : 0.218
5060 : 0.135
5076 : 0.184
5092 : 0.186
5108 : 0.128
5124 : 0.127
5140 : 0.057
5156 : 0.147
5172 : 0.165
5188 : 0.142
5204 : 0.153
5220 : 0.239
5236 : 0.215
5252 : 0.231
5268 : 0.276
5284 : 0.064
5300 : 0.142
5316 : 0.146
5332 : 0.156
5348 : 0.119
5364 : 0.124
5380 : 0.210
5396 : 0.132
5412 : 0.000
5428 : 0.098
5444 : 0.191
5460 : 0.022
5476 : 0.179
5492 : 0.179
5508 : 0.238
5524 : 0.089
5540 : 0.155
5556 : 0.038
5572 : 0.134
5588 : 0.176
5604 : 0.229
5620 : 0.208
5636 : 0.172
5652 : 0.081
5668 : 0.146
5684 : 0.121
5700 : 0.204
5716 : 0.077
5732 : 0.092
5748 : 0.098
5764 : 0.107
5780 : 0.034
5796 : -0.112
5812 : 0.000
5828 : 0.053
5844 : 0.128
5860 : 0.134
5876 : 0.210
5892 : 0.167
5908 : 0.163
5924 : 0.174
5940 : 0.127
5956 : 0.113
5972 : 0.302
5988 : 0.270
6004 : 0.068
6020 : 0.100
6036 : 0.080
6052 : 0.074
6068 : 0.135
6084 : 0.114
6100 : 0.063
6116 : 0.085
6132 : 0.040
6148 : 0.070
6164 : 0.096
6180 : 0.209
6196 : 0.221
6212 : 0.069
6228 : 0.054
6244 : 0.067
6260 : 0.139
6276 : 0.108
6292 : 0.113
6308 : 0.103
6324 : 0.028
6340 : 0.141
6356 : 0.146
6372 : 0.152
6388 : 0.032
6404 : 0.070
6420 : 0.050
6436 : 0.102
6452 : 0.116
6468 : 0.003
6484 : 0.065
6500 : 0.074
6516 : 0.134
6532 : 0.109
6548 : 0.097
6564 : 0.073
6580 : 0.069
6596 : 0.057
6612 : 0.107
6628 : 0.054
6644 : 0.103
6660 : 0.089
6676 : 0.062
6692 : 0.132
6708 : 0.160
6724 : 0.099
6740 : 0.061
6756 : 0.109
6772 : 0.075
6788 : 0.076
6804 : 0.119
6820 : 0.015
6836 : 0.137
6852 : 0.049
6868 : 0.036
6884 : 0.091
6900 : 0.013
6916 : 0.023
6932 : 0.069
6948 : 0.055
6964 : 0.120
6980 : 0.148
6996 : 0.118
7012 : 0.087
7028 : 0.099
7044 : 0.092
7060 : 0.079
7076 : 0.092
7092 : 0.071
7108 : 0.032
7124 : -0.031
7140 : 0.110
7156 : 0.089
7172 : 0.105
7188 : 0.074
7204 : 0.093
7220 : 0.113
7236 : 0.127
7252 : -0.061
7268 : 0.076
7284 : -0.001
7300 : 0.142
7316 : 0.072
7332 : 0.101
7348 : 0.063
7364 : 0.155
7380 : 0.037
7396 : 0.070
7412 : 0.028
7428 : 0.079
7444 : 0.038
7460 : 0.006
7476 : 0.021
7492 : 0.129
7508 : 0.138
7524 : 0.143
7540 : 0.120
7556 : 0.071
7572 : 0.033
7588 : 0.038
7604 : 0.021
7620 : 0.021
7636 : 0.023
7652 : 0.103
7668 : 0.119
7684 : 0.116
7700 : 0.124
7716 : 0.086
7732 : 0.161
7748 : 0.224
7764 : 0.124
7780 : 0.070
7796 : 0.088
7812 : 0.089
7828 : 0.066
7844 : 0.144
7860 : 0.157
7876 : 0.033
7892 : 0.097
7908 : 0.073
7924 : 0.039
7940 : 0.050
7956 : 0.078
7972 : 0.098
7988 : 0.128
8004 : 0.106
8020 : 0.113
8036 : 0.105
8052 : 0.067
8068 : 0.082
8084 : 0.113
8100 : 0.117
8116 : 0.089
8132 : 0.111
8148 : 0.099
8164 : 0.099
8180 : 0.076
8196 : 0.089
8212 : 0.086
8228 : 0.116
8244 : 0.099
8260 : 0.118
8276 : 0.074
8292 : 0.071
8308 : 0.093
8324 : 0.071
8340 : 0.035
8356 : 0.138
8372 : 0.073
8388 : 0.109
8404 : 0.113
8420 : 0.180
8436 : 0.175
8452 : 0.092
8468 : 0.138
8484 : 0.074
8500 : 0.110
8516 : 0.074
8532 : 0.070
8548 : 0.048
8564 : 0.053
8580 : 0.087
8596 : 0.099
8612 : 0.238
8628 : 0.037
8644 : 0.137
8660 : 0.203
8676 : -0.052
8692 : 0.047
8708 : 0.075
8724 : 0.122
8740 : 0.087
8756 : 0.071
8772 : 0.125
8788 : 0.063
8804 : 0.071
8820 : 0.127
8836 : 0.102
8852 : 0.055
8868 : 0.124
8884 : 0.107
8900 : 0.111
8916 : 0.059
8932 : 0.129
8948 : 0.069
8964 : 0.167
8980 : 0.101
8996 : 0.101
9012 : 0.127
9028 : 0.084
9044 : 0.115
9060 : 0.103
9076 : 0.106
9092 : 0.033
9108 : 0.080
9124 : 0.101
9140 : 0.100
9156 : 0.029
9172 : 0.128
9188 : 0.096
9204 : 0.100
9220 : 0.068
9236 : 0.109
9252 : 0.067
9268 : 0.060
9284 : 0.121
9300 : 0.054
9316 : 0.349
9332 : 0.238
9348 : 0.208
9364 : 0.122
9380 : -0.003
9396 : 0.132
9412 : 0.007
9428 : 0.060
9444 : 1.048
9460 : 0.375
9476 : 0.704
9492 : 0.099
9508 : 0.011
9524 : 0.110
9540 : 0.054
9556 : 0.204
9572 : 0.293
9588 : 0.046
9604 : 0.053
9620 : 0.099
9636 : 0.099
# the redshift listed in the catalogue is 1.540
